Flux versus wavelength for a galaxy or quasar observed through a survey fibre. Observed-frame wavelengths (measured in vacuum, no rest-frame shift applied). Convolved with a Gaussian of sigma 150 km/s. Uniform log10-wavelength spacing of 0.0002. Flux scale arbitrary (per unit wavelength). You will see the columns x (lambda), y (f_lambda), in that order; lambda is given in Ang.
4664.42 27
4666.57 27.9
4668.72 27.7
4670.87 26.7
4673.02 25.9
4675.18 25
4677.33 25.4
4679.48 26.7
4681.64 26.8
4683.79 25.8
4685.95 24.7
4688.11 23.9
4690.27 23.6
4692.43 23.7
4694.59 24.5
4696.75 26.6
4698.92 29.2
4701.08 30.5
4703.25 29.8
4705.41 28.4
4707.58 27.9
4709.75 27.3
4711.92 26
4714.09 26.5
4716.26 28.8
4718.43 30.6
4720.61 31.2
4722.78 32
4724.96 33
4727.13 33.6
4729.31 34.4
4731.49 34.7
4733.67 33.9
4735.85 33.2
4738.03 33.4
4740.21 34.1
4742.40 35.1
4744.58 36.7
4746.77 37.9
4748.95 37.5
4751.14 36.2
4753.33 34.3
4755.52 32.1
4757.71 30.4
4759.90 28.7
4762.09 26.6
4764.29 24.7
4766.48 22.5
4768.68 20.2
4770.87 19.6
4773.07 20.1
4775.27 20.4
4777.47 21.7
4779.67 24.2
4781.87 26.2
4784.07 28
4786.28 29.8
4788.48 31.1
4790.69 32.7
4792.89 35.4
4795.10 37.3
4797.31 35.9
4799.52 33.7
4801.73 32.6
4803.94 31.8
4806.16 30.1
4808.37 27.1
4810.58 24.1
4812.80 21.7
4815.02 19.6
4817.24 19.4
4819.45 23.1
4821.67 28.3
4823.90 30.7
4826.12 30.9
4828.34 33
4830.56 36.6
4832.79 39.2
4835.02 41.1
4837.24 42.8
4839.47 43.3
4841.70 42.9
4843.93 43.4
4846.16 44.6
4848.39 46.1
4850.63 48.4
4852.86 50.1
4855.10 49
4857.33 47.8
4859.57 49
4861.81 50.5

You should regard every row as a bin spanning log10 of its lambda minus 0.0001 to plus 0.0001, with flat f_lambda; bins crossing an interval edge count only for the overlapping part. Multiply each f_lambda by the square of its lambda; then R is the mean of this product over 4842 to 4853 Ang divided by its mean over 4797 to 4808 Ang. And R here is 1.5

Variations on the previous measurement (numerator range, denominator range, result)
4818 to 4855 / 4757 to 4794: 1.55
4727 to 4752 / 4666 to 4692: 1.40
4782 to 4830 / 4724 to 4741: 0.90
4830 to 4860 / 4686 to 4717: 1.77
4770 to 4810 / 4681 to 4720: 1.11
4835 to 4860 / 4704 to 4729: 1.63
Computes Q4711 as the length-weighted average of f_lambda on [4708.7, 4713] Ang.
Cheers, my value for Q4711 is 26.6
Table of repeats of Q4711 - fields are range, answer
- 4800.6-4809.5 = 30.4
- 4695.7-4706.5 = 28.9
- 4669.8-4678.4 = 25.7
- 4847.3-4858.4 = 48.3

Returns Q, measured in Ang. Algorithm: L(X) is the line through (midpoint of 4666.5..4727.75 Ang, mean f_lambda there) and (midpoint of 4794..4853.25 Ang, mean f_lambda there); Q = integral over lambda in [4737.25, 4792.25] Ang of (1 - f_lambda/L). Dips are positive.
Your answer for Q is 3.8 Ang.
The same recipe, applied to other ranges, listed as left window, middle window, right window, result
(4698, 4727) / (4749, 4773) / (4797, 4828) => 0.84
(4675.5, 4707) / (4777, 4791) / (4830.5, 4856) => 3.62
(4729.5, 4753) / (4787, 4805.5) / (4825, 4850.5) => 2.26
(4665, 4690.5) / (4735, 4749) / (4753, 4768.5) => -4.11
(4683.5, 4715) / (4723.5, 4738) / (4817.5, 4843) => -2.57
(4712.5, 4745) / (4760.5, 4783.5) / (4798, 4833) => 5.82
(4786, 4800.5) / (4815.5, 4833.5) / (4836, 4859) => 5.02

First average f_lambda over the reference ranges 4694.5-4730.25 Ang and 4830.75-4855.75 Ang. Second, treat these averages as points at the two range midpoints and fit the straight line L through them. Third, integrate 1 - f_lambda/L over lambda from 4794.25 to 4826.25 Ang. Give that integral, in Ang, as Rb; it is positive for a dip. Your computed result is 9.6 Ang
